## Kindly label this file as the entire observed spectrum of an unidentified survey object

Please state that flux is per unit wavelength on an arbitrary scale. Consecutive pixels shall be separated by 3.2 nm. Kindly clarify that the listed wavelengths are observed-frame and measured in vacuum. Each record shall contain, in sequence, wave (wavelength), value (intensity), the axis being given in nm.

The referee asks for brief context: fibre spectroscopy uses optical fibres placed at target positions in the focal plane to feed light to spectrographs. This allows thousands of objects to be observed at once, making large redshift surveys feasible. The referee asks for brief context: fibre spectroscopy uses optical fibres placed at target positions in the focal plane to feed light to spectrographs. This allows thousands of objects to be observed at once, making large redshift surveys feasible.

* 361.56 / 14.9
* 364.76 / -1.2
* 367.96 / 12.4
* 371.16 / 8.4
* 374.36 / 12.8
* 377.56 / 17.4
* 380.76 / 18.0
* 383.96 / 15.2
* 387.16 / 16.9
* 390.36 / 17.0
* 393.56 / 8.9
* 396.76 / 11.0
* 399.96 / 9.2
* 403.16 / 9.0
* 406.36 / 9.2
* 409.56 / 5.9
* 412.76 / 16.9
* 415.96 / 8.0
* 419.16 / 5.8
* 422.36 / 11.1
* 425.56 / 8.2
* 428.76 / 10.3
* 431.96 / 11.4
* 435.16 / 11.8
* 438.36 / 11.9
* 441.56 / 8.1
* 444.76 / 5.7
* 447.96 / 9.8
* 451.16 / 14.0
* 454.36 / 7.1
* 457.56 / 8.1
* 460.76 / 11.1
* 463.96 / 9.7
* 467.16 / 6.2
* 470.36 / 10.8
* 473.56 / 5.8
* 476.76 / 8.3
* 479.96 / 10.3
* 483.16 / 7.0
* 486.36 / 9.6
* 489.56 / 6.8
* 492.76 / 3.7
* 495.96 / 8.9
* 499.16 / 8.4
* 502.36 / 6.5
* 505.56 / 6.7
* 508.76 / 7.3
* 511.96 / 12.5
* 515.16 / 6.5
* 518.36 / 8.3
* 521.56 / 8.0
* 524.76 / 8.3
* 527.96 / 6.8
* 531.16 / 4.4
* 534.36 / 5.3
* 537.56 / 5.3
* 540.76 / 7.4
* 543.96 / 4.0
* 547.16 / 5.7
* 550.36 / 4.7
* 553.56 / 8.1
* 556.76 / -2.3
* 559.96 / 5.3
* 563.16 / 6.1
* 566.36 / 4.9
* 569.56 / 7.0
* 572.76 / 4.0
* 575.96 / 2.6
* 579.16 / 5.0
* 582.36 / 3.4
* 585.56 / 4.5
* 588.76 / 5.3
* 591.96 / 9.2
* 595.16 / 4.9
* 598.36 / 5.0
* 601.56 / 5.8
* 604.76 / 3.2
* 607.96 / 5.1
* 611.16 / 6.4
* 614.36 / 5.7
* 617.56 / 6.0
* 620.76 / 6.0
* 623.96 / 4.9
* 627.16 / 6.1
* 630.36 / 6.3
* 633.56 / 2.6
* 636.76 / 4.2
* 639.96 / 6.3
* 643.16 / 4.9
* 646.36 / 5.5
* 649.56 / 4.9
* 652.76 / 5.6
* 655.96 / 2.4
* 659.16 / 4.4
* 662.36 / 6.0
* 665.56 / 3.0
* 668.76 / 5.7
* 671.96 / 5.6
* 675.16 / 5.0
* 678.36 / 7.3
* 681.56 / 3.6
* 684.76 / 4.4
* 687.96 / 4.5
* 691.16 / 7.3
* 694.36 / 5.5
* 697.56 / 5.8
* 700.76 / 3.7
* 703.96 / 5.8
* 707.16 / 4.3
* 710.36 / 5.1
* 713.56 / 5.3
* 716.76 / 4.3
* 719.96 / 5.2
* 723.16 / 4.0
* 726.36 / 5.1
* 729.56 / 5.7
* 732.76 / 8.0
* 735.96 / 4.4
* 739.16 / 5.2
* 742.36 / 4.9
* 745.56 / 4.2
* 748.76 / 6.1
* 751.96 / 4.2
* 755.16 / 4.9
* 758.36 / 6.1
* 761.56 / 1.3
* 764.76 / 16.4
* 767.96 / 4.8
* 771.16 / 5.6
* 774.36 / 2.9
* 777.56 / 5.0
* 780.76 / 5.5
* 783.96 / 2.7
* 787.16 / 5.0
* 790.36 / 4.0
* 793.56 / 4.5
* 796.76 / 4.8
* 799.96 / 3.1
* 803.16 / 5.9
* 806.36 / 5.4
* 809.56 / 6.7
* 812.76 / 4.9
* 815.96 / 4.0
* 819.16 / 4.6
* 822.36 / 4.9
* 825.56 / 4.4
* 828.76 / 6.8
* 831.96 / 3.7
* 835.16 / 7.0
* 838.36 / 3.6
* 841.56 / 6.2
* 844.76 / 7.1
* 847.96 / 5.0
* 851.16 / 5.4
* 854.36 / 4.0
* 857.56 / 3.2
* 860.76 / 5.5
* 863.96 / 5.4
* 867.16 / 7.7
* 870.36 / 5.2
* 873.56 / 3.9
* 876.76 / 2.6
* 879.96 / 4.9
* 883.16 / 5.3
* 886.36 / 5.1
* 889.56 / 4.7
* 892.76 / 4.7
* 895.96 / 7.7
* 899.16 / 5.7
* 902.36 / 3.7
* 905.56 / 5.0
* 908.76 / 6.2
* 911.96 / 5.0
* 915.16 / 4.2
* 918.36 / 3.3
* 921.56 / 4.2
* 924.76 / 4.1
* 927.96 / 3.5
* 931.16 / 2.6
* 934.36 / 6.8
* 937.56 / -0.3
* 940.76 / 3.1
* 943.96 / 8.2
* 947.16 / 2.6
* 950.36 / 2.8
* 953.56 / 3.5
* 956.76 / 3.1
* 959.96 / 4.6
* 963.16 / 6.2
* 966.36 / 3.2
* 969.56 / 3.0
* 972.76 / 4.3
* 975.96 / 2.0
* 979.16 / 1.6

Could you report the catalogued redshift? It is 1.050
